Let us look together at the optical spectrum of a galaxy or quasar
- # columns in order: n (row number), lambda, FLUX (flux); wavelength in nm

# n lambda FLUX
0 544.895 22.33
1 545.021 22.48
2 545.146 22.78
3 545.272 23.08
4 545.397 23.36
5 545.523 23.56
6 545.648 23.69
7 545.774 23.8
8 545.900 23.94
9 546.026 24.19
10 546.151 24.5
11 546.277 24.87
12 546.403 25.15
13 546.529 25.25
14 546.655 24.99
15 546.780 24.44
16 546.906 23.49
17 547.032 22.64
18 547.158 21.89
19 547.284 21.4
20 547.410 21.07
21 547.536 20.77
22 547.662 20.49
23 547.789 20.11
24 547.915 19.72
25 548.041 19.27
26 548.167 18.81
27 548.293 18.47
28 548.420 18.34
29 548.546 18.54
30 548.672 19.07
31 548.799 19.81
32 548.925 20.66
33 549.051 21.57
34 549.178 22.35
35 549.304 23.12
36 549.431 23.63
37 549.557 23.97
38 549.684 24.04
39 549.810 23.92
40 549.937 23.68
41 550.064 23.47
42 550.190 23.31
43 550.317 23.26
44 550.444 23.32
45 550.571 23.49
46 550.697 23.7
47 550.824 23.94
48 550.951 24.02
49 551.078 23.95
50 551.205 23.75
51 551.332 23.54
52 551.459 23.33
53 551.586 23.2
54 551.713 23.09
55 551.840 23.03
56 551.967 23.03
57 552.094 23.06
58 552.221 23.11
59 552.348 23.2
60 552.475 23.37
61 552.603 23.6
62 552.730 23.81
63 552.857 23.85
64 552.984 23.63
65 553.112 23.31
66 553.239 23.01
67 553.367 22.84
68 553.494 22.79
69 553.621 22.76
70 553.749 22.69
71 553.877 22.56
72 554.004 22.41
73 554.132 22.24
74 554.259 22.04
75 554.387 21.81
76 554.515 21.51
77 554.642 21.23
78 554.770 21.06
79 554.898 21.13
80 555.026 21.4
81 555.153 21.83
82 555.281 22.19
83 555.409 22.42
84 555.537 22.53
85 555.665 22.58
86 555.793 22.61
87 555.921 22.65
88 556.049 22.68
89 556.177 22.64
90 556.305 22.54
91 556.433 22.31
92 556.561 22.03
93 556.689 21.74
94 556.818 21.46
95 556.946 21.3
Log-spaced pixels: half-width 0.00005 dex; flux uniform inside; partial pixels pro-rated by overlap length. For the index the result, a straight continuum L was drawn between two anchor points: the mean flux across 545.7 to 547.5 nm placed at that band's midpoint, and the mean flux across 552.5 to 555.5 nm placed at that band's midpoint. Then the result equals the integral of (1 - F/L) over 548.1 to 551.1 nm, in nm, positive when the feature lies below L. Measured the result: 0.13 nm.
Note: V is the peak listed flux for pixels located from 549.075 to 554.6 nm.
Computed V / 24.04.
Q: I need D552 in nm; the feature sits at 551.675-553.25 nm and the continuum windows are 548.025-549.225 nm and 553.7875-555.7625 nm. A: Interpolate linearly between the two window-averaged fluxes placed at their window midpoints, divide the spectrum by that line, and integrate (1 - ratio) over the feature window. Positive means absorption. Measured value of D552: -0.17 nm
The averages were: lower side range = 19.7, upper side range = 21.9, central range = 23.3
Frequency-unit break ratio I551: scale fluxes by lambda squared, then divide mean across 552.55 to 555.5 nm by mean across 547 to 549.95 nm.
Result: 1.09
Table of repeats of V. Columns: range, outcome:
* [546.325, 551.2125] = 25.25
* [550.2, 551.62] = 24.02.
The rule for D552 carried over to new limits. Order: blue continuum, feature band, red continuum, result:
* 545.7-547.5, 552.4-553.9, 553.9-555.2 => -0.08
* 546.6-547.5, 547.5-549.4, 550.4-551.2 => 0.25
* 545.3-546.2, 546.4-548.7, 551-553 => 0.25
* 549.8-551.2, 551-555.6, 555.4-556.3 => 0.07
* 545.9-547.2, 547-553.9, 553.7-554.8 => 0.19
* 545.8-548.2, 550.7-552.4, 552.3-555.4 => -0.07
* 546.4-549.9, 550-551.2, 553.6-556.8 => -0.10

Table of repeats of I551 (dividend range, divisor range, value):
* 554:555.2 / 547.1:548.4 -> 1.10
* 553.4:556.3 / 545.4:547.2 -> 0.95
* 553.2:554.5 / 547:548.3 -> 1.12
